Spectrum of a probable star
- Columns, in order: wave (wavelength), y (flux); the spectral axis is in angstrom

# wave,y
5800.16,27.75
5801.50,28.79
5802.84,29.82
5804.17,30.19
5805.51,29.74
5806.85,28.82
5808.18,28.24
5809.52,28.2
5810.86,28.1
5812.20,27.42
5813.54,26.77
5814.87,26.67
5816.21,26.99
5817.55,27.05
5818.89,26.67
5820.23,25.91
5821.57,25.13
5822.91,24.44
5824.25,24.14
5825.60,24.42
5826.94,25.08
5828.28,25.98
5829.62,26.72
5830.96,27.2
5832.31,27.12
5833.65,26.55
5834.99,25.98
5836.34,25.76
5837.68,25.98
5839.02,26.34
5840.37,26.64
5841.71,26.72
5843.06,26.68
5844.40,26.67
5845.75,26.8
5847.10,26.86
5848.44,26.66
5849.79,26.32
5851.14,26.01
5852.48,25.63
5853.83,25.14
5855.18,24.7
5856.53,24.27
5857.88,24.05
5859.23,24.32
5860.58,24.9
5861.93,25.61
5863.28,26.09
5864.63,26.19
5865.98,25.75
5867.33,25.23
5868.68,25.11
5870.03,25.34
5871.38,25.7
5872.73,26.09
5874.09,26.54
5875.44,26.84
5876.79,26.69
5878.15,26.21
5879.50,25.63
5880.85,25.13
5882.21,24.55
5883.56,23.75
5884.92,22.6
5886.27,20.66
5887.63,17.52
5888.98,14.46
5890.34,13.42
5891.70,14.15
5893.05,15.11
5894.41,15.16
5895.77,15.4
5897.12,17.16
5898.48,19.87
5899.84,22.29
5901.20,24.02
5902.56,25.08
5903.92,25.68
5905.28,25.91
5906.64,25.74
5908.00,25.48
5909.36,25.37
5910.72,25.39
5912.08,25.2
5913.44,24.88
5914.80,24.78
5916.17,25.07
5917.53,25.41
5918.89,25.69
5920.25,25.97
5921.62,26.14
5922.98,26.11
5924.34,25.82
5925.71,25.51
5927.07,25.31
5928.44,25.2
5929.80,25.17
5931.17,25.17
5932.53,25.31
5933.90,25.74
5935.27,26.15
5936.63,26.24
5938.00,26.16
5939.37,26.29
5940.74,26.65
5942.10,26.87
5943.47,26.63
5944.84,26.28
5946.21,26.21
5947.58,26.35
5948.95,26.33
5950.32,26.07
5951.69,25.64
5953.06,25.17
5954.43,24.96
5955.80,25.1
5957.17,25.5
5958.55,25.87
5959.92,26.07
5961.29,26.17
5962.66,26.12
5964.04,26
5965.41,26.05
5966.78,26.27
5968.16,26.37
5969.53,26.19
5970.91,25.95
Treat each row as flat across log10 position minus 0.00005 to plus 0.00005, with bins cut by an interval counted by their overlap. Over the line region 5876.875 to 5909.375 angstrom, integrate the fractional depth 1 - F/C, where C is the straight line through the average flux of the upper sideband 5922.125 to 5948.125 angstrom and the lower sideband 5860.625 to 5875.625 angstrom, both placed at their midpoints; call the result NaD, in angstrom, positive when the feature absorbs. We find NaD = 5.8 angstrom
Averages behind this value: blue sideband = 25.8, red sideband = 26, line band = 21.3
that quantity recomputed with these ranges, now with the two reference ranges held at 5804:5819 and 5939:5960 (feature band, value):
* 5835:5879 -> 2.2 angstrom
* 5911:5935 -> 0.8 angstrom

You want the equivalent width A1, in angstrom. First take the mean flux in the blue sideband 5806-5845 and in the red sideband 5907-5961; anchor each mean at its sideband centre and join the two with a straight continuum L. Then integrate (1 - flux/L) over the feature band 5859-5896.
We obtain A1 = 4.9 angstrom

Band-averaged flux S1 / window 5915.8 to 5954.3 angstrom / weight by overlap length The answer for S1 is 25.9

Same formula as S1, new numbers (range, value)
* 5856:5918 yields 23.2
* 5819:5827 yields 24.9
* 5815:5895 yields 24.6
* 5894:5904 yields 20.4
